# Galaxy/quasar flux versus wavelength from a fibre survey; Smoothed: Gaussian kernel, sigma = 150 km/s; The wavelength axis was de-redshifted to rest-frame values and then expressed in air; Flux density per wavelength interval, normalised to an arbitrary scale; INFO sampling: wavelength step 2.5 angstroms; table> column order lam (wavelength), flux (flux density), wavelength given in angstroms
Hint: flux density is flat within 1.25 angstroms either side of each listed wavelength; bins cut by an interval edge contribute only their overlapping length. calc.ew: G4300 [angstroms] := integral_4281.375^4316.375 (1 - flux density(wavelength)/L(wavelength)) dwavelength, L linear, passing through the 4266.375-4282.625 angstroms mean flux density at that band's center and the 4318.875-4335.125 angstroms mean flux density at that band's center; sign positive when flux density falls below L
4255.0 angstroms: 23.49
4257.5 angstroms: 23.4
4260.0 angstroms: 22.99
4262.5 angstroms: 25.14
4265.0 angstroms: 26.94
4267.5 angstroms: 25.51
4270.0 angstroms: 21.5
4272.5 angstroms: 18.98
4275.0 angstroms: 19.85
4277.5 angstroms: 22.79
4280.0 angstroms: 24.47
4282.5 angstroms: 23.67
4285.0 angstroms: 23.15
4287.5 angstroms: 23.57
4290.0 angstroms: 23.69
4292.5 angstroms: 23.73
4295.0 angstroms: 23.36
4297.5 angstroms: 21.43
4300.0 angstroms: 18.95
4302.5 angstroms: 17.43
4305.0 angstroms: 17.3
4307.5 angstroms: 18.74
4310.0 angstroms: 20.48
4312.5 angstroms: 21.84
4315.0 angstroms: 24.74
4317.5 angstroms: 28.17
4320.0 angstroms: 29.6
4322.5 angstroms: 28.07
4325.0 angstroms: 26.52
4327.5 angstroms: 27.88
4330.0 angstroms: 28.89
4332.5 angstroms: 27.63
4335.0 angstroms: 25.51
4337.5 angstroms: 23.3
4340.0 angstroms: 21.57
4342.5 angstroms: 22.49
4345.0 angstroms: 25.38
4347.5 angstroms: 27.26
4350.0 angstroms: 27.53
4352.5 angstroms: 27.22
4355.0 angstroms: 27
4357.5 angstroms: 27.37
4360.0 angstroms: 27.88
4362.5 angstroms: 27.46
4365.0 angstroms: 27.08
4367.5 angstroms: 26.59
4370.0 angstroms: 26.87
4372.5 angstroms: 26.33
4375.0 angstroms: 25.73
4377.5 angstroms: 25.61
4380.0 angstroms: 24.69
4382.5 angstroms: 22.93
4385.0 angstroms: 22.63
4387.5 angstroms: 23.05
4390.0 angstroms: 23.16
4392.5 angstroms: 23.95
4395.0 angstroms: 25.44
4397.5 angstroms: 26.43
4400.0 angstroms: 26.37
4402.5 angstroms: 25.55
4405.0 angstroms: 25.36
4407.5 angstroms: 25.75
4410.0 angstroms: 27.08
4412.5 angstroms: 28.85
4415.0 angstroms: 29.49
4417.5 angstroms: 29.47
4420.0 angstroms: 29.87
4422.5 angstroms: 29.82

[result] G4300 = 4.5 angstroms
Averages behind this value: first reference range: 22.3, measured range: 21.6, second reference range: 27.9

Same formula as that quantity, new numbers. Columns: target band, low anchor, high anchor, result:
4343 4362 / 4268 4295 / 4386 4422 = -1.57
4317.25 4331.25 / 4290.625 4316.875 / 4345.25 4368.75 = -2.87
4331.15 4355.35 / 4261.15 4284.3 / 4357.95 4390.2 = -0.62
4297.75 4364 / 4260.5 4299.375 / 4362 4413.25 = -1.45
